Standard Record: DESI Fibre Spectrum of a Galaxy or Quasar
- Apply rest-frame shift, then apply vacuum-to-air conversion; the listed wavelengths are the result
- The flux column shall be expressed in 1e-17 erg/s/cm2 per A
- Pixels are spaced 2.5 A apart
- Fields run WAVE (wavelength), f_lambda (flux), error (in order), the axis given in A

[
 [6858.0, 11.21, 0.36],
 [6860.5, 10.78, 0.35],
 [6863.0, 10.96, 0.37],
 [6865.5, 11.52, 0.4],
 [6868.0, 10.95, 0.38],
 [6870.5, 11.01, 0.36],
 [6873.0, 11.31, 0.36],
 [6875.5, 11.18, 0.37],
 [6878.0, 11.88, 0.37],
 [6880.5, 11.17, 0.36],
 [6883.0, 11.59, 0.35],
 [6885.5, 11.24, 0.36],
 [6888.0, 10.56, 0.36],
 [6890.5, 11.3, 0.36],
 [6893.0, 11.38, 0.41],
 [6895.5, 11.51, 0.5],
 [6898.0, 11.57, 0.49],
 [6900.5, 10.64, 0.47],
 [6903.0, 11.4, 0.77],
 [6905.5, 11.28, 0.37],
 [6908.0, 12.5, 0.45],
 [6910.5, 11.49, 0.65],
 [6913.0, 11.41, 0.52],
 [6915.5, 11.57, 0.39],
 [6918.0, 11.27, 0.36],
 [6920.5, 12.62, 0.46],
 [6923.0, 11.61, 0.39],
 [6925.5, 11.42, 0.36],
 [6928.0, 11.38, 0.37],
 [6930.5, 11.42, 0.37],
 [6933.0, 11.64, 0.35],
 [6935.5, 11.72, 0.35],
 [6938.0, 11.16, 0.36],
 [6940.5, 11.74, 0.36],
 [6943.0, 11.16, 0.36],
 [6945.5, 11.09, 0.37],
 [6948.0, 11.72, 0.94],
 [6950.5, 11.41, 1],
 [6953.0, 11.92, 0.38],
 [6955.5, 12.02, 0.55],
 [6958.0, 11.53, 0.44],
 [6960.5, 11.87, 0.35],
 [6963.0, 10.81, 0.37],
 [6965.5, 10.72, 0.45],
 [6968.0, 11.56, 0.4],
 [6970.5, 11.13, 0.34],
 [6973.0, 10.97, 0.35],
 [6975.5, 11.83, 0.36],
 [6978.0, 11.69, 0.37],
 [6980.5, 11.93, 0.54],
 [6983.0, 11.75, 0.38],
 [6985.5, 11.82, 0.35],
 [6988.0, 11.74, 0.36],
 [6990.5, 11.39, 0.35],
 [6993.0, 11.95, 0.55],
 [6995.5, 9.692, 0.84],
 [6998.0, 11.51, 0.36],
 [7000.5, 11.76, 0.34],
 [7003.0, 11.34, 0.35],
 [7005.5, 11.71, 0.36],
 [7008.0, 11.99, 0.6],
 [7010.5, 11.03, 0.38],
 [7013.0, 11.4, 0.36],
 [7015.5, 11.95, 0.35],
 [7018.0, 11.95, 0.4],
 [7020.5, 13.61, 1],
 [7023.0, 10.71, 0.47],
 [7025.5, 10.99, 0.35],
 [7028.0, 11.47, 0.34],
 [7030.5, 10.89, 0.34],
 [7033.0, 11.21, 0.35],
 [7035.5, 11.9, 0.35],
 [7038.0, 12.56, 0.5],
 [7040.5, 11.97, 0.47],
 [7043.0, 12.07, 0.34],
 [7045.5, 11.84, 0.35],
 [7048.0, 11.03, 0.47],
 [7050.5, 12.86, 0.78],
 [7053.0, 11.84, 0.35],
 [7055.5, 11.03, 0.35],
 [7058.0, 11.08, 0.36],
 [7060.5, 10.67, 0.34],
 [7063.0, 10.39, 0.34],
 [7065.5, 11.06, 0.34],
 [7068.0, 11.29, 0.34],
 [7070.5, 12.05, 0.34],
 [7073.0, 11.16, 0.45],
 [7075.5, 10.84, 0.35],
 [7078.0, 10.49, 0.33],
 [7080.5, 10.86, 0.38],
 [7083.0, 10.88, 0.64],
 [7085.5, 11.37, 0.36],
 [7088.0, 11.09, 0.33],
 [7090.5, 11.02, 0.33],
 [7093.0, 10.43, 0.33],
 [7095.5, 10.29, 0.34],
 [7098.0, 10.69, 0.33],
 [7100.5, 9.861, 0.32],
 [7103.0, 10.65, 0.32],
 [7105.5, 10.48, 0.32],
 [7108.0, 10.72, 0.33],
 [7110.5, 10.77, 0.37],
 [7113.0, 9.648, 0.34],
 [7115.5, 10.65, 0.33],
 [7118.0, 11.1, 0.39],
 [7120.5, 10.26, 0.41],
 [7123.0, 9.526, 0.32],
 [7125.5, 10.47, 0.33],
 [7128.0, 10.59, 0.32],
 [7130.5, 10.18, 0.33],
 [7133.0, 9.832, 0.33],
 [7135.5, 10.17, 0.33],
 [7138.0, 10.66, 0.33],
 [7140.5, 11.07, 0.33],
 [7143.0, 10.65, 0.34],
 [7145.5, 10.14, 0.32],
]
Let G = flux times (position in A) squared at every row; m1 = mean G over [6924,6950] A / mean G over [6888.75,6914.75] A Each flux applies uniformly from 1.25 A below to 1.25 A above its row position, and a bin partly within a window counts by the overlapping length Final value 1.0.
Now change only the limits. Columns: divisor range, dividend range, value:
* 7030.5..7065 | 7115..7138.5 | 0.92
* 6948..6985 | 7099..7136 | 0.94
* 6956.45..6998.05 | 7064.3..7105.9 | 0.98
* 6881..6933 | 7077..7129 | 0.97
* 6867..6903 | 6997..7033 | 1.07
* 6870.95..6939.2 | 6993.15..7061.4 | 1.05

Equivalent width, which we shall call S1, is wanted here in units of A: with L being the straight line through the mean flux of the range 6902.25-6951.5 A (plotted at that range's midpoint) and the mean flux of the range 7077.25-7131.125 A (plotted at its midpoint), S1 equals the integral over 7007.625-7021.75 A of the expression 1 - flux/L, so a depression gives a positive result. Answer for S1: -1.2 A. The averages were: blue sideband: 11.6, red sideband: 10.6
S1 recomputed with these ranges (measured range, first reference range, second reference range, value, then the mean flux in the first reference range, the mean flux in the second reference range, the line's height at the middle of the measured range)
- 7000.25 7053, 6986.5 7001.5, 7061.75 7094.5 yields -2.47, 11.3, 11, 11.2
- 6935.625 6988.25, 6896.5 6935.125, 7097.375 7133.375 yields -1.06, 11.6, 10.4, 11.3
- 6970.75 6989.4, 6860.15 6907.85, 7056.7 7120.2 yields -1.04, 11.3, 10.8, 11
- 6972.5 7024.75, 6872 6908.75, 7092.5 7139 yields -3.52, 11.4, 10.4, 10.9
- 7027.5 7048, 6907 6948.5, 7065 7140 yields -1.35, 11.6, 10.6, 11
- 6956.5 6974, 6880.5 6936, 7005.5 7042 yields 0.51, 11.5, 11.7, 11.6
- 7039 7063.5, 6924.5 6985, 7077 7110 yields -1.33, 11.5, 10.7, 10.9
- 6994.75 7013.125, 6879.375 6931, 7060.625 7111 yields -0.40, 11.4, 10.8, 11.1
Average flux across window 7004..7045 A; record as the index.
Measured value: 11.7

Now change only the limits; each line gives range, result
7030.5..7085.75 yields 11.4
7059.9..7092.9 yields 11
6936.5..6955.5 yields 11.5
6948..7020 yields 11.5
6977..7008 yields 11.5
